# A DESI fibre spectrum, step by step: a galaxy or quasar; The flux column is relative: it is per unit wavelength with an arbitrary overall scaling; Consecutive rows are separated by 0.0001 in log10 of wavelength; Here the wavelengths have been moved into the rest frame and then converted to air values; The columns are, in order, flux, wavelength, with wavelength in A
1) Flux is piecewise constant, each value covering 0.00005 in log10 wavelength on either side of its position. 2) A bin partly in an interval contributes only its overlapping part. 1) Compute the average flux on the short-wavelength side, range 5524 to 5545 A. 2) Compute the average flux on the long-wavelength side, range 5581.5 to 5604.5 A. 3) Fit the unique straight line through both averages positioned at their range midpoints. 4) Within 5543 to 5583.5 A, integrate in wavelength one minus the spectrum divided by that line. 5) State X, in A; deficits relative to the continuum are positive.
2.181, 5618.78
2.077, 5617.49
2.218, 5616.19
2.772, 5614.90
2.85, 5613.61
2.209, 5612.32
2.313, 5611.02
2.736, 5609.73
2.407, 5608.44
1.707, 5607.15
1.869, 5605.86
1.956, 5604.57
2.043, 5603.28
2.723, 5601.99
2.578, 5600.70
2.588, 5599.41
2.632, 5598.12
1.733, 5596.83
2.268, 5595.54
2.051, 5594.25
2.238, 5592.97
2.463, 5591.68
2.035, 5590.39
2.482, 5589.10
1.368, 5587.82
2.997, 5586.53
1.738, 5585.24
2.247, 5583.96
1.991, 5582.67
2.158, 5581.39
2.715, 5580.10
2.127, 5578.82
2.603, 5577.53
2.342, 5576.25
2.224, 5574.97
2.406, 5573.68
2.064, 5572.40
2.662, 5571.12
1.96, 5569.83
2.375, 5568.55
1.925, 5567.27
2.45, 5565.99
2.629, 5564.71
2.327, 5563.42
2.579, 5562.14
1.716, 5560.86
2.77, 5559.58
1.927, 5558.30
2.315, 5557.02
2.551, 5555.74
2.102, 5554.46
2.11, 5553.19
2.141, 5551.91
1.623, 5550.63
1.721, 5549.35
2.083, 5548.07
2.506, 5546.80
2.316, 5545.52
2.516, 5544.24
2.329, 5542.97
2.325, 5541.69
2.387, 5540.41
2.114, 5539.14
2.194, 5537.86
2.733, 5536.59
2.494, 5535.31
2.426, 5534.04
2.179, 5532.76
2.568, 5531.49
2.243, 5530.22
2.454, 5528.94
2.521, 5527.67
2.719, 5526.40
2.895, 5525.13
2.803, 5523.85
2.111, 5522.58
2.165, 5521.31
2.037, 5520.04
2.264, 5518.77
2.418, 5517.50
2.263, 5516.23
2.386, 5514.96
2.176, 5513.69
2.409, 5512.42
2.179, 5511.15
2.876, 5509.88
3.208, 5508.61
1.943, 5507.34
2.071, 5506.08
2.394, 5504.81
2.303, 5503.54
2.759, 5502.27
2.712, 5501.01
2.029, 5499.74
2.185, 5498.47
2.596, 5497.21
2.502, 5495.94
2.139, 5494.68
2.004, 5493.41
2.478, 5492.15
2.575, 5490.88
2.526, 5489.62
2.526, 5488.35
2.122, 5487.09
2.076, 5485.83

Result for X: 1.5 A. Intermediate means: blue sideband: 2.45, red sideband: 2.24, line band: 2.26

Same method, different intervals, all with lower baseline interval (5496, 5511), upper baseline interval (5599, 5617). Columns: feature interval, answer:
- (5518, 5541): 0.2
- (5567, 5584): 0.7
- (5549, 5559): 1.4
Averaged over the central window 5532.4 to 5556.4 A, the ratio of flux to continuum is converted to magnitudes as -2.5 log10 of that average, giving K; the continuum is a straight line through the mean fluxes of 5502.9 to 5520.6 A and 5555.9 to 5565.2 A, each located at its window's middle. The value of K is 0.038 mag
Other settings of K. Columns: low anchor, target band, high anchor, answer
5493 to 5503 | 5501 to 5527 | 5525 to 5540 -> -0.01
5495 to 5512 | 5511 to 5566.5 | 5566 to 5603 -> 0.02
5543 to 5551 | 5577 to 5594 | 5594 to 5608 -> -0.02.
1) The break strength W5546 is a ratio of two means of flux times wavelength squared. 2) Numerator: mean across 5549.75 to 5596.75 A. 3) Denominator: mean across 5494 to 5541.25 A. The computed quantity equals 0.95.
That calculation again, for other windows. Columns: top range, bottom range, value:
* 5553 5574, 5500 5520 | 0.97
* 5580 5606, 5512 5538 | 0.95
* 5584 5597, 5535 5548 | 0.92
